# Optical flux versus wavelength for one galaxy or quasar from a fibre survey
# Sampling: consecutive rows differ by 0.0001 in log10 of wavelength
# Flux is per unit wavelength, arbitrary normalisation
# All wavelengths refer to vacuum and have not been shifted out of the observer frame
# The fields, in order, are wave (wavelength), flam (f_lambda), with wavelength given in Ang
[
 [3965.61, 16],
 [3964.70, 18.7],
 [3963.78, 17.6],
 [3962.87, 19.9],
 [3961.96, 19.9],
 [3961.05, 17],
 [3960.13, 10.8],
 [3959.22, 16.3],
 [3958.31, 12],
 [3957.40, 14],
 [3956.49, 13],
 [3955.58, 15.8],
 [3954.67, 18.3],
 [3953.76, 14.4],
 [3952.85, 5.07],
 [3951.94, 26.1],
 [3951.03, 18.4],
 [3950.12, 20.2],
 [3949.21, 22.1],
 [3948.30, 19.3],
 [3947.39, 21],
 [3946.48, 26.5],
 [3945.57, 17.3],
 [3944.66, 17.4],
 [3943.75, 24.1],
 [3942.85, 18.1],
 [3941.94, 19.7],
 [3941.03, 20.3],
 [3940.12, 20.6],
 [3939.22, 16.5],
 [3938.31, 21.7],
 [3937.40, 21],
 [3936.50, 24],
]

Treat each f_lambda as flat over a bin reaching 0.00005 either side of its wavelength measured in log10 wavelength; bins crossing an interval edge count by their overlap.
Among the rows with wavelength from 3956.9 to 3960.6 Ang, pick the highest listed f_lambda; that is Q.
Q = 16.3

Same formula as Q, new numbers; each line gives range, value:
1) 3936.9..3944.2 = 24.1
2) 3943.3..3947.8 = 26.5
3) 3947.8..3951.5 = 22.1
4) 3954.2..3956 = 18.3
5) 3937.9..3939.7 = 21.7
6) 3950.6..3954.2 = 26.1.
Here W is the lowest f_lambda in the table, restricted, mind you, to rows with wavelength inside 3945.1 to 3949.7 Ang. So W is 17.3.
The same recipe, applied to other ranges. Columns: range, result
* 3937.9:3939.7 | 16.5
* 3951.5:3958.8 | 5.07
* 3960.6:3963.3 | 17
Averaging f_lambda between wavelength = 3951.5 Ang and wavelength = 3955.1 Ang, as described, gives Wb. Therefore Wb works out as 15.9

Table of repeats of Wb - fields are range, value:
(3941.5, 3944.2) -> 20.7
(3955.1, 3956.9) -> 14.5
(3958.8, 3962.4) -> 16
